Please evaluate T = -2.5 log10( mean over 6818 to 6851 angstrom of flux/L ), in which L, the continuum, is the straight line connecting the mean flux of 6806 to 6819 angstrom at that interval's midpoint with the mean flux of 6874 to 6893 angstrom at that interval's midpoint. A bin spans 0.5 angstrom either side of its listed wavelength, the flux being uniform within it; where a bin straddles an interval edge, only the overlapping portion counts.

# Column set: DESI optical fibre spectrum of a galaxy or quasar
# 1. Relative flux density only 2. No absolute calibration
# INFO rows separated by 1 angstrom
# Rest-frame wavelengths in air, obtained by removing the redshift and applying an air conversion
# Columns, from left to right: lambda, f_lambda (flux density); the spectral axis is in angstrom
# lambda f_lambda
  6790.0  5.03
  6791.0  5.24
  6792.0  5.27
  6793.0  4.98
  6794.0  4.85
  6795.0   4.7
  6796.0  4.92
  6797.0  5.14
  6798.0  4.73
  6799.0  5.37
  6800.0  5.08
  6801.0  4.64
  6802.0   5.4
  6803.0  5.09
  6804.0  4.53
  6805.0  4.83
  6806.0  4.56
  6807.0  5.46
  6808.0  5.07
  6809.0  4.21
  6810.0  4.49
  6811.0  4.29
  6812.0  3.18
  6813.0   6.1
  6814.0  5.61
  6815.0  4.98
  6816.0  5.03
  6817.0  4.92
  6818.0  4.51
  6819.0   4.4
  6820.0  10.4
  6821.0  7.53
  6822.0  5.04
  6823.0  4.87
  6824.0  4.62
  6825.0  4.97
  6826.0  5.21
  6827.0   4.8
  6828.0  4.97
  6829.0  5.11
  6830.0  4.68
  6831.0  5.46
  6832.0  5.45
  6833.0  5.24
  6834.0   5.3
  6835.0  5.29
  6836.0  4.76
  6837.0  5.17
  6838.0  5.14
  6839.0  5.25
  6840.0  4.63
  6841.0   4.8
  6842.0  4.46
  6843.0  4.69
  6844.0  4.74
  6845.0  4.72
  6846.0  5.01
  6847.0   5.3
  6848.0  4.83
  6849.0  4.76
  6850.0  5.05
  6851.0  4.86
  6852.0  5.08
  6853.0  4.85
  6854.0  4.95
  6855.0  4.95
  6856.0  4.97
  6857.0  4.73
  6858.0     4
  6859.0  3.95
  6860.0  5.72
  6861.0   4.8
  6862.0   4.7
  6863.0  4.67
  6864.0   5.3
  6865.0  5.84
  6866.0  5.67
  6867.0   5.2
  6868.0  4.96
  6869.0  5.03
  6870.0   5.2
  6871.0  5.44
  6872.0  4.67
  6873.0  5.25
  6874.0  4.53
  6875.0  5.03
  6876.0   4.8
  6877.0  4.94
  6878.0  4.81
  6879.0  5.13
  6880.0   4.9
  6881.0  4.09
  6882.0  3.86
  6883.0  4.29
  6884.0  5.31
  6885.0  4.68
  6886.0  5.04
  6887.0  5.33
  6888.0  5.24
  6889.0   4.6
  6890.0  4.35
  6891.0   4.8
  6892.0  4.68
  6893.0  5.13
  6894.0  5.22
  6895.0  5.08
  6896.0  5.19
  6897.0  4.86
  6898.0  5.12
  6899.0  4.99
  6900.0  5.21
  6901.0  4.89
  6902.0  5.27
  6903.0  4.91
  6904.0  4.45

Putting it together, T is -0.09 mag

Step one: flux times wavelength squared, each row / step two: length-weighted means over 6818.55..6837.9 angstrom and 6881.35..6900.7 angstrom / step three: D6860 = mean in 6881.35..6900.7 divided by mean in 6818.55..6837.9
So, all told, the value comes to 0.9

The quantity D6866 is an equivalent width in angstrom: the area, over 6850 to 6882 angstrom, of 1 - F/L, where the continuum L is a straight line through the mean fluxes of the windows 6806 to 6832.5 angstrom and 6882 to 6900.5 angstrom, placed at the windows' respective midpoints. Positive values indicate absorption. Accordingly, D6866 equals 0.6 angstrom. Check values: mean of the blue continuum 5.19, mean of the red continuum 4.92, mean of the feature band 4.92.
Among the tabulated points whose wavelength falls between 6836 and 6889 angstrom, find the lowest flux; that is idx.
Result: 3.86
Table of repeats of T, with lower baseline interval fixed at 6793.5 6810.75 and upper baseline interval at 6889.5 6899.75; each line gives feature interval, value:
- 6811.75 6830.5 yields -0.095 mag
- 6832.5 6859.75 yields 0.008 mag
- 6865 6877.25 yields -0.035 mag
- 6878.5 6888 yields 0.040 mag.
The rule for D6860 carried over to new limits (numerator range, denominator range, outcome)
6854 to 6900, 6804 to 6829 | 0.97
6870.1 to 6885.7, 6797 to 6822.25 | 0.94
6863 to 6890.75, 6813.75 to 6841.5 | 0.95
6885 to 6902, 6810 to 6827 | 0.96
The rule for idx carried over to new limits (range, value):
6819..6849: 4.4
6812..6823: 3.18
